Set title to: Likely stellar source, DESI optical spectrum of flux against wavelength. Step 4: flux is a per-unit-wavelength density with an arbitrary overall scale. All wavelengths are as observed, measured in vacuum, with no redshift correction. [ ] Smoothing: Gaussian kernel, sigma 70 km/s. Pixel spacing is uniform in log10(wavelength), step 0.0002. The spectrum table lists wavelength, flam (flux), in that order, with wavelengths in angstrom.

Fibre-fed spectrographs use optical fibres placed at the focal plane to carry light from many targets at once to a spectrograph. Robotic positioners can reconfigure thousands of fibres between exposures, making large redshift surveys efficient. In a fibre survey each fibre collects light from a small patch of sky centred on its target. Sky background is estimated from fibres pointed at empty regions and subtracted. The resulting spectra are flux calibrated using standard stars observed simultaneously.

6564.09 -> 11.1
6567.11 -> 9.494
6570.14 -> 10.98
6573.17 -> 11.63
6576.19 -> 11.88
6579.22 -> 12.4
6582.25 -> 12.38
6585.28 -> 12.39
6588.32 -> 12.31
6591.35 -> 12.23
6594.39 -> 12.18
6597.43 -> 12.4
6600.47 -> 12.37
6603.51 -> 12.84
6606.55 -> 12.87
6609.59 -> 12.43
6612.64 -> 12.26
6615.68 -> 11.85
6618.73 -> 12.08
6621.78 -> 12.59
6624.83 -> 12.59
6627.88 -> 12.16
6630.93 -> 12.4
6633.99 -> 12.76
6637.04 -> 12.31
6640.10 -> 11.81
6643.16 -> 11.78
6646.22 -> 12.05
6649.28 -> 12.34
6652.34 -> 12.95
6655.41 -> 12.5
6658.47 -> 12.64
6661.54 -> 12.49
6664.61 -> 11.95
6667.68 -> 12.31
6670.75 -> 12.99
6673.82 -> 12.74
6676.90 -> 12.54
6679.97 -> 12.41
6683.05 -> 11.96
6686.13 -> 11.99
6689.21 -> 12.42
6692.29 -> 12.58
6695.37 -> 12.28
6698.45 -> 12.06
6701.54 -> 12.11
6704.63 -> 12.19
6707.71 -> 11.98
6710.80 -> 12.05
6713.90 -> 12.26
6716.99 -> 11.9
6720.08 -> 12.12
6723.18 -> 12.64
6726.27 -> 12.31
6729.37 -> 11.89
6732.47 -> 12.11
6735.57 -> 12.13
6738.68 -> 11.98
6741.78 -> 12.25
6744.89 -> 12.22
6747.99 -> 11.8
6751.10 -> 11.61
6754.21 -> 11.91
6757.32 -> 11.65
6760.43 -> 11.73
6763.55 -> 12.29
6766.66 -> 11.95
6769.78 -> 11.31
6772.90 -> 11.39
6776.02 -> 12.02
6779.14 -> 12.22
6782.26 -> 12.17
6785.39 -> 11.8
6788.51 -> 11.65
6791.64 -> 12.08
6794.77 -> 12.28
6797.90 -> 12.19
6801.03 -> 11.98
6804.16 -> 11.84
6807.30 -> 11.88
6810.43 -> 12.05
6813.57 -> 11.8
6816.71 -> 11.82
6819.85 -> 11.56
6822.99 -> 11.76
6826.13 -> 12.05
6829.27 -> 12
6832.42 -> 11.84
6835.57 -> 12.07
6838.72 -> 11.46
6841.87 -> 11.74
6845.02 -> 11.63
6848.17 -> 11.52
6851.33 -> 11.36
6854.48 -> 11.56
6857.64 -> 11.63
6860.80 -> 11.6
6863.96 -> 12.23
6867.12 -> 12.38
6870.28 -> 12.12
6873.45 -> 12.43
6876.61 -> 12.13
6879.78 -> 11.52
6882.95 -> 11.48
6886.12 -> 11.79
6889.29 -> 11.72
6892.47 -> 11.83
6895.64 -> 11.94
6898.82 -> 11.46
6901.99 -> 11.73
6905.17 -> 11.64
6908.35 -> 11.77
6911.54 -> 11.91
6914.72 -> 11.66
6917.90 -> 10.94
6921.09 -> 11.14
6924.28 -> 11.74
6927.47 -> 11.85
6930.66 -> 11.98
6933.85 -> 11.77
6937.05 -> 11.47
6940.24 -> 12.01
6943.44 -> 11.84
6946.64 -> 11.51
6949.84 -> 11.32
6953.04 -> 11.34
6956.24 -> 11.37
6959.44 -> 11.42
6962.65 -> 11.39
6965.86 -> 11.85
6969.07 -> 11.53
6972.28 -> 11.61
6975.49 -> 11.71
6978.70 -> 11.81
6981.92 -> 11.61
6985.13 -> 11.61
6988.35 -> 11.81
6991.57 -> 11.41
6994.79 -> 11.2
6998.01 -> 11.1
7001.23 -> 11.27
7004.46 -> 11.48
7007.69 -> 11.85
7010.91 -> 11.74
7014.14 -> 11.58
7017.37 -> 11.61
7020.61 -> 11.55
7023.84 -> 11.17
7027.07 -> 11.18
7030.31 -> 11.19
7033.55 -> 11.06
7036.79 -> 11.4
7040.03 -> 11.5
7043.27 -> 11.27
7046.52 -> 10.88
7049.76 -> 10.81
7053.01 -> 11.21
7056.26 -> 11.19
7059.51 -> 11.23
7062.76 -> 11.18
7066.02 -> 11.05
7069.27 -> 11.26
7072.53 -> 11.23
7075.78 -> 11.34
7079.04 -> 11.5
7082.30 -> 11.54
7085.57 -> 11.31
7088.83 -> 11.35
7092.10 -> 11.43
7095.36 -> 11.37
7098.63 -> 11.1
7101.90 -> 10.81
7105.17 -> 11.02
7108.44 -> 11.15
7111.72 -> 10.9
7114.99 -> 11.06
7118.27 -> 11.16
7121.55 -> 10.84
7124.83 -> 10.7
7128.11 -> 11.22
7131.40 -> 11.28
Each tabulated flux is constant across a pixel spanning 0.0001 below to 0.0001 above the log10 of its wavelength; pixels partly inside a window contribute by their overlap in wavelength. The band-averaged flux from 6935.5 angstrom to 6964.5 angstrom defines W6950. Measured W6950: 11.5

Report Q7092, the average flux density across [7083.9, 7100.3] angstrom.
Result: 11.3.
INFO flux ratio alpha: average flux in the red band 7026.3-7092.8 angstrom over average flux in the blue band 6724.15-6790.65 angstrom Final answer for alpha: 0.94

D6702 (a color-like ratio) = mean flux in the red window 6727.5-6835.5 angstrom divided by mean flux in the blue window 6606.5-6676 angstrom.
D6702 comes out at 0.96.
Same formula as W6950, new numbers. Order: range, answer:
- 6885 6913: 11.8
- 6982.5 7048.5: 11.4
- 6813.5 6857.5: 11.7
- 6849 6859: 11.5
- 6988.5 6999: 11.3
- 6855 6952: 11.7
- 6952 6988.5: 11.6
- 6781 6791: 11.9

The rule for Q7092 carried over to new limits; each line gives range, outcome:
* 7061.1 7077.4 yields 11.2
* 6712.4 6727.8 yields 12.3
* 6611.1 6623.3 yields 12.2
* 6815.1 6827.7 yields 11.8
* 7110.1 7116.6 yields 11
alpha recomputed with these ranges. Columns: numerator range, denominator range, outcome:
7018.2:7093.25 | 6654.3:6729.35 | 0.92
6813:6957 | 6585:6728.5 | 0.95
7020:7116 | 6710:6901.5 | 0.94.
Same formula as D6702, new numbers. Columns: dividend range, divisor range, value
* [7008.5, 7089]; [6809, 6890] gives 0.96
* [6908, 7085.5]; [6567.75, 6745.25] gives 0.93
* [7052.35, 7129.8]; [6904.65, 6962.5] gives 0.96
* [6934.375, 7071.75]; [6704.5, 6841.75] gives 0.96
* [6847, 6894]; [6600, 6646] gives 0.96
